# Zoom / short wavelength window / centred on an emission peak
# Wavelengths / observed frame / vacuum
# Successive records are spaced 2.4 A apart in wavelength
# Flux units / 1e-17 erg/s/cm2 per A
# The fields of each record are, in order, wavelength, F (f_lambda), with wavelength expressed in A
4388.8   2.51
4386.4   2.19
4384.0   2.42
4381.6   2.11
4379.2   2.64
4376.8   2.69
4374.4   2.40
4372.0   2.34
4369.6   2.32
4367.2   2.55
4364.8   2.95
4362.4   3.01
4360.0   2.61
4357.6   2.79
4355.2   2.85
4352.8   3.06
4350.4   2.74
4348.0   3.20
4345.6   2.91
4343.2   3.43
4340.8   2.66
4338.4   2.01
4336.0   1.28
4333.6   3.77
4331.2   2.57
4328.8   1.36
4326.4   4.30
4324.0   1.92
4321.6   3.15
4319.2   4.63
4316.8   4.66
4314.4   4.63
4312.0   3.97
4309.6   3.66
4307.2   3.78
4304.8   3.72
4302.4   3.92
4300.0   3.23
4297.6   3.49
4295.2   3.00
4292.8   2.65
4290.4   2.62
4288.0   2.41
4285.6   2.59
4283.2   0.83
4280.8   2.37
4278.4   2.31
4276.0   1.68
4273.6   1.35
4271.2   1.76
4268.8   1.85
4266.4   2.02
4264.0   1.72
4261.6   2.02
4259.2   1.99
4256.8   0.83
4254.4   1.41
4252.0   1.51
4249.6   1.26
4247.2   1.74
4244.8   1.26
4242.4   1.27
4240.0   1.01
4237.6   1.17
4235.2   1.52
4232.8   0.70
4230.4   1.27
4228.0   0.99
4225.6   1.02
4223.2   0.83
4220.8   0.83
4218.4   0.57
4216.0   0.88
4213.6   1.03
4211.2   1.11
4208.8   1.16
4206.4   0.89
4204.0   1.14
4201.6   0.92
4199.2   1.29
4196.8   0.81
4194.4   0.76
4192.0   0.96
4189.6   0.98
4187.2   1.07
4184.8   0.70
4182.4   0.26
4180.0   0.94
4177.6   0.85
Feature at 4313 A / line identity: Ly-alpha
